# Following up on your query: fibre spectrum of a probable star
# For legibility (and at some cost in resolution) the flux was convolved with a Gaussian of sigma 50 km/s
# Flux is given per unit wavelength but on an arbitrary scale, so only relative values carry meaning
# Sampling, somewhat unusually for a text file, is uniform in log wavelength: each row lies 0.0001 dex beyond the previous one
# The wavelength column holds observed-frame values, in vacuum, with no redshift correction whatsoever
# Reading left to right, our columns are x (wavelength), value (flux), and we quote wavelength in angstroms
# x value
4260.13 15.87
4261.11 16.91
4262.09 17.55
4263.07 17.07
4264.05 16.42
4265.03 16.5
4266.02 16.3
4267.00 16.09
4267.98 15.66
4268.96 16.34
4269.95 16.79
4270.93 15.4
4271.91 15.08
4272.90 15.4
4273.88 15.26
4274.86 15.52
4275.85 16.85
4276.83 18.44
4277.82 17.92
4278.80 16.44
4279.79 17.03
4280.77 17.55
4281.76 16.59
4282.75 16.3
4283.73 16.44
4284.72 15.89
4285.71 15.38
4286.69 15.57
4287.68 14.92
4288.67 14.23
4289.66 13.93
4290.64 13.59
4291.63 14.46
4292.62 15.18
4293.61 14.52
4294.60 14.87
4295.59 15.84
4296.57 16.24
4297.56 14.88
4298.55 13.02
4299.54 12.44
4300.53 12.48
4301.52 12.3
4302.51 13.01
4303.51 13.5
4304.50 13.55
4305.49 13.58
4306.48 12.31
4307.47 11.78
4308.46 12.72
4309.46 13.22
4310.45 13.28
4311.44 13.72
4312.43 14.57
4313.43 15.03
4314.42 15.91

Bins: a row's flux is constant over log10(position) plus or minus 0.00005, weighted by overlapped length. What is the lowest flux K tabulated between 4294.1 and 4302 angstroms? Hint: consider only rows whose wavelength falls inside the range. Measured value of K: 12.3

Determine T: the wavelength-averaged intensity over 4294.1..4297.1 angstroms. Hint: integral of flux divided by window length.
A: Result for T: 15.7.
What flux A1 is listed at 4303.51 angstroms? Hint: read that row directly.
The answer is 13.5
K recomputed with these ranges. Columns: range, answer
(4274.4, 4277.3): 15.52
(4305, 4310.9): 11.78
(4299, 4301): 12.44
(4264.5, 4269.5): 15.66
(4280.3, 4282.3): 16.59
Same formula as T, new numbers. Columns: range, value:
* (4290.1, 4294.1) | 14.4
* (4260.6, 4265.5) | 16.9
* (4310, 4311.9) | 13.5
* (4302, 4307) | 13.2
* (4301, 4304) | 12.9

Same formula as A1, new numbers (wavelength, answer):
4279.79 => 17.03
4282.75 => 16.3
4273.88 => 15.26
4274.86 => 15.52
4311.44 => 13.72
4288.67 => 14.23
